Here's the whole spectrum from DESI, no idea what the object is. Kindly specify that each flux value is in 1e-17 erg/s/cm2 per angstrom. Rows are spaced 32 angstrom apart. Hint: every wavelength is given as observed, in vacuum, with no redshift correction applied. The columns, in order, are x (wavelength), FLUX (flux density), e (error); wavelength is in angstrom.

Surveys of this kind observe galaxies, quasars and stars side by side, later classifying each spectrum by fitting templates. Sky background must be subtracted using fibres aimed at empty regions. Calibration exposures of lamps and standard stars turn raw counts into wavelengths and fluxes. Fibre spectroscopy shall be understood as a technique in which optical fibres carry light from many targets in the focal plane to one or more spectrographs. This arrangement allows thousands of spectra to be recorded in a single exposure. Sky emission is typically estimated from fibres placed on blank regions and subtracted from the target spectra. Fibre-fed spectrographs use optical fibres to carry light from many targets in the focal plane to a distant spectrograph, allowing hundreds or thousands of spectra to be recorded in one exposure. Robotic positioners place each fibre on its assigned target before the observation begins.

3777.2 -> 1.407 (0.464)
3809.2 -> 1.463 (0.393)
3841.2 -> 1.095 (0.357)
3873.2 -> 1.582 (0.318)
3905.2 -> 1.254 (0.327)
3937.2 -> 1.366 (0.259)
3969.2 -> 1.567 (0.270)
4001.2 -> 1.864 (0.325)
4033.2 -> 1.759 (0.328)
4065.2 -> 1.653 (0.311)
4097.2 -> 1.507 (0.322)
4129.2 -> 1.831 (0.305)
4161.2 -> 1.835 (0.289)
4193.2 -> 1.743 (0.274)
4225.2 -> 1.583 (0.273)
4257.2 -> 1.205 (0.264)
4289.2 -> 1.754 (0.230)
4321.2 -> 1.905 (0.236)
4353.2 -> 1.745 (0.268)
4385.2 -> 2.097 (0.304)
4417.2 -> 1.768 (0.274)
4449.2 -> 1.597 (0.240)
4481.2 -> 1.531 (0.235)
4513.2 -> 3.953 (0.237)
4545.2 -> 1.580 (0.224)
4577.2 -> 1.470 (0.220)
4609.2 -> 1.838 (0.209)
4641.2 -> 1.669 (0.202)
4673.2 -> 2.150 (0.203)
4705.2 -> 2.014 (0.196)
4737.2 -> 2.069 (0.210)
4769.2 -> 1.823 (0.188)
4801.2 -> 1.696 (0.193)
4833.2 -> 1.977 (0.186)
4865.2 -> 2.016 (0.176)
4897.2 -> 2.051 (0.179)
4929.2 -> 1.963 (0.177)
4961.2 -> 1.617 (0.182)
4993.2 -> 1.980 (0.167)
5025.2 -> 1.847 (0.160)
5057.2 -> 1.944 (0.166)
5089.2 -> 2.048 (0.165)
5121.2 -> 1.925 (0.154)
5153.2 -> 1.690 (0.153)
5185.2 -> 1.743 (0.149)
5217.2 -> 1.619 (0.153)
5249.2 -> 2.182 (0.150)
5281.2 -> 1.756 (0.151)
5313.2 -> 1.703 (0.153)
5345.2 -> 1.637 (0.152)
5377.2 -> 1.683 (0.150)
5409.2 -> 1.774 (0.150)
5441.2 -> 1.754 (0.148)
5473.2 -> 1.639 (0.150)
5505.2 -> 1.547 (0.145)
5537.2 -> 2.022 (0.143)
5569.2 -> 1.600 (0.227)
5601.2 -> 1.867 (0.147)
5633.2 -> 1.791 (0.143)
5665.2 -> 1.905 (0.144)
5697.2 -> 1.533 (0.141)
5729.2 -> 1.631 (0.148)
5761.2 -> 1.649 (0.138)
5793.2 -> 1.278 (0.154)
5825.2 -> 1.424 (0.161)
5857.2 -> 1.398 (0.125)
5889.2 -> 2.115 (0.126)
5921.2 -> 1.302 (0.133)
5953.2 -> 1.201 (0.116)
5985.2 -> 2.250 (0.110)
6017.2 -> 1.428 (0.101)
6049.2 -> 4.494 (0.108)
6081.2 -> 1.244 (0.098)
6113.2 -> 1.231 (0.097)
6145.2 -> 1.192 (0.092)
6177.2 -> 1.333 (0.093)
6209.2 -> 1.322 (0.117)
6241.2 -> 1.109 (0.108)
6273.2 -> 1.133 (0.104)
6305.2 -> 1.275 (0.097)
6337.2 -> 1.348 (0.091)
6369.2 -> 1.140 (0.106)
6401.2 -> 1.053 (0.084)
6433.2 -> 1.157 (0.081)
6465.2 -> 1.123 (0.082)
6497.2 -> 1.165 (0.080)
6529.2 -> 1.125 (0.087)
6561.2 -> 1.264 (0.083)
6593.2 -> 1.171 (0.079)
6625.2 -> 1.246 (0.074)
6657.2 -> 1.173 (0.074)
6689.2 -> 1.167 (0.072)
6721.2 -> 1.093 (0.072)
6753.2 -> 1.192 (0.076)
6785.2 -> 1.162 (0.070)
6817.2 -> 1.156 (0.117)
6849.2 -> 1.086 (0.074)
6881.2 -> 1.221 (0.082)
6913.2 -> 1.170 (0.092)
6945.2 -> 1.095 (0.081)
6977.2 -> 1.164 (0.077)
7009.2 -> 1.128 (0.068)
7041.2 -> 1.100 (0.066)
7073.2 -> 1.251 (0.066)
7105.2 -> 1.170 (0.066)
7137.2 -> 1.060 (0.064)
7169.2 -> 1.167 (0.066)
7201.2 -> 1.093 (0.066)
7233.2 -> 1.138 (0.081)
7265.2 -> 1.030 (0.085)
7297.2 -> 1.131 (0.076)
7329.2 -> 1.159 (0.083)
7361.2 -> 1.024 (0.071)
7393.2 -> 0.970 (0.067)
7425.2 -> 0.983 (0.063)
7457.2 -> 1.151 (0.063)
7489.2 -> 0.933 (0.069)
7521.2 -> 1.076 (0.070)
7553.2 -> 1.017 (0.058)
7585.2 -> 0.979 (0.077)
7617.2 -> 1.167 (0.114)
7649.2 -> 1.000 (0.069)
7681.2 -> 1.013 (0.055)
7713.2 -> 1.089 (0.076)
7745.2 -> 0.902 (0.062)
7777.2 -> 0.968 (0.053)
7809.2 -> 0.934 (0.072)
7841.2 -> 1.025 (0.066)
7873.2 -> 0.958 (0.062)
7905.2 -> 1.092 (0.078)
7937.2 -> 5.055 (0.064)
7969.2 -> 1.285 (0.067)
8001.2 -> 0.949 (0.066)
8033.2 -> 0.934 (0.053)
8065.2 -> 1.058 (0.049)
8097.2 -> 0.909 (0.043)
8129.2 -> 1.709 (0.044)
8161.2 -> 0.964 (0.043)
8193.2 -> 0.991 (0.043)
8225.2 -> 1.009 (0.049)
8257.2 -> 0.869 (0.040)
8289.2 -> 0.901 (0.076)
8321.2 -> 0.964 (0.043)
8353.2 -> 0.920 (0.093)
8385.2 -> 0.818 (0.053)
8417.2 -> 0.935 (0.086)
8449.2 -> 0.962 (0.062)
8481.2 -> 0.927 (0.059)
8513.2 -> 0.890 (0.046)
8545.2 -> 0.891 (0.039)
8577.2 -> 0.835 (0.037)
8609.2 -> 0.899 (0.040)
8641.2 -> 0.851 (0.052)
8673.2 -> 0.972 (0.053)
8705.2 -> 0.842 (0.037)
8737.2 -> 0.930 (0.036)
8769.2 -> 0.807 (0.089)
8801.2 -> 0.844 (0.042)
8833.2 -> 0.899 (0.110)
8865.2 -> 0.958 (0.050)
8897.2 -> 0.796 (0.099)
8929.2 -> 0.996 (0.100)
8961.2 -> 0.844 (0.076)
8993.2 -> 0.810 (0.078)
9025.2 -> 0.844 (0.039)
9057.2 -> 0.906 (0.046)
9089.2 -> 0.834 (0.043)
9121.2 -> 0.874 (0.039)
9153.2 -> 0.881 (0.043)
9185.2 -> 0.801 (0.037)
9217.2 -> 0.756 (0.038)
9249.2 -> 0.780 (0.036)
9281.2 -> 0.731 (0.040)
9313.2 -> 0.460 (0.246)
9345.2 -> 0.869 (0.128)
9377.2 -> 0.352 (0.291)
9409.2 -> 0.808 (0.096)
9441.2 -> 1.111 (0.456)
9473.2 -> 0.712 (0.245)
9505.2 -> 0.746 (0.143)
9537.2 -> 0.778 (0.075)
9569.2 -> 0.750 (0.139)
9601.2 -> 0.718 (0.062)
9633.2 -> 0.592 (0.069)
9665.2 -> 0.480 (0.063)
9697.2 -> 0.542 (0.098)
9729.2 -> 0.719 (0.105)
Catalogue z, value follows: 0.21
